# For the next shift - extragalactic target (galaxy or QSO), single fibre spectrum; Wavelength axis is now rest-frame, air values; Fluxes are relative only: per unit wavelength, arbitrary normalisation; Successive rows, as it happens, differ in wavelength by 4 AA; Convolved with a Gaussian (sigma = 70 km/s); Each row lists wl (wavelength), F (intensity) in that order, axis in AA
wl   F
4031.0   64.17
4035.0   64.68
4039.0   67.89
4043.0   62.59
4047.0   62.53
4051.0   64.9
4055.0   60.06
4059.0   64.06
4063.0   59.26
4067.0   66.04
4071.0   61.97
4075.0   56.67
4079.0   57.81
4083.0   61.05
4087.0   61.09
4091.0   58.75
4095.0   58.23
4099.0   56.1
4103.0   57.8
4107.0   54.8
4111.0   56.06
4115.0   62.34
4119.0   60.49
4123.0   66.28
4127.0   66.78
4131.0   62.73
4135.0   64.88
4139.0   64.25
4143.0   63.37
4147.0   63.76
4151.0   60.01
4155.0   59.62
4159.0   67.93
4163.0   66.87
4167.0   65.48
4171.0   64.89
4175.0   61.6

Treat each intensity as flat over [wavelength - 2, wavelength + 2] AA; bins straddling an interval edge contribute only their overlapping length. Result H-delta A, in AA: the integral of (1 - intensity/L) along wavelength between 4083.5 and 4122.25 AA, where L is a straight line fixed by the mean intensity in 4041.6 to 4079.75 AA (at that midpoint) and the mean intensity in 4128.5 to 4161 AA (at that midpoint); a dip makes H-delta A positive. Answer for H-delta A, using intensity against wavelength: 2.34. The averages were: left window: 61.7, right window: 63.4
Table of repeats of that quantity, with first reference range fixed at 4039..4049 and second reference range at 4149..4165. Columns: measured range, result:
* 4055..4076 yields 0.6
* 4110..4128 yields 0.3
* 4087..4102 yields 1.3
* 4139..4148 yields 0.0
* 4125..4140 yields -0.3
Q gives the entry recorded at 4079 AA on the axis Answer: 57.81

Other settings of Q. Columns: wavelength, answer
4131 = 62.73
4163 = 66.87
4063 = 59.26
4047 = 62.53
